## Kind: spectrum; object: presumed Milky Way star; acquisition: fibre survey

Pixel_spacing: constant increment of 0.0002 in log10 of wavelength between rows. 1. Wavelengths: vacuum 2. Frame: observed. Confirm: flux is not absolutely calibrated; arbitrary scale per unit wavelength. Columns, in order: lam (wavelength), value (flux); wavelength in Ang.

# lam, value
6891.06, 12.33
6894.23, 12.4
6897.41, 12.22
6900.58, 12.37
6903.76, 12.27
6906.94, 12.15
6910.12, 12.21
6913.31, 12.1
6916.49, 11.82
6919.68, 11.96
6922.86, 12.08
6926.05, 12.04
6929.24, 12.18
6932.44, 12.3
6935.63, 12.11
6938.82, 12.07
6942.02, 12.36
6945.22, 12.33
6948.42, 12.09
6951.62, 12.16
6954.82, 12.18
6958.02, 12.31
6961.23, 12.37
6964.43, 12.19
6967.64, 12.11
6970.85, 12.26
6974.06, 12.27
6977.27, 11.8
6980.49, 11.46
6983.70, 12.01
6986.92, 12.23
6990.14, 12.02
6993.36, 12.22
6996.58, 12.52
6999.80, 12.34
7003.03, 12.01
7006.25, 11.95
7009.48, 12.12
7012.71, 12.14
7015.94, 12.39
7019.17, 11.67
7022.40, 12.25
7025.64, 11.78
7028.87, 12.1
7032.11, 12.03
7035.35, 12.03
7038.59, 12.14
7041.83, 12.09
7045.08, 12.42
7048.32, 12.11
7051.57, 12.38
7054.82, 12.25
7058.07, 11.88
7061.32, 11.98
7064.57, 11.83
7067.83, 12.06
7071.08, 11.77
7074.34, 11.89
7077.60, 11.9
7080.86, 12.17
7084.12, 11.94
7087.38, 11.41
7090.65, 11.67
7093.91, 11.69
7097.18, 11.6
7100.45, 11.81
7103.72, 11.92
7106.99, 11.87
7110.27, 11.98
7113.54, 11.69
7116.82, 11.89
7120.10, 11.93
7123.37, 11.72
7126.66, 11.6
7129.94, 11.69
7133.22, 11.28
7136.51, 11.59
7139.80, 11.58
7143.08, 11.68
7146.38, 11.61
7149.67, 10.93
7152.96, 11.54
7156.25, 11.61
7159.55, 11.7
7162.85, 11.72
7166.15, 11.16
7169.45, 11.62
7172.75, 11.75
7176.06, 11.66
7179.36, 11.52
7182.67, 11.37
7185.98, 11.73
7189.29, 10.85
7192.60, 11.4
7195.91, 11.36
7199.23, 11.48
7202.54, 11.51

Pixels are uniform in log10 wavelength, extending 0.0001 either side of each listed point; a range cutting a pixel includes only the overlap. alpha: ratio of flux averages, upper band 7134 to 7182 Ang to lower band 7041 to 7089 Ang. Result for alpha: 0.96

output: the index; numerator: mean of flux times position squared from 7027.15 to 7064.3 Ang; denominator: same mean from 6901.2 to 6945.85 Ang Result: 1.03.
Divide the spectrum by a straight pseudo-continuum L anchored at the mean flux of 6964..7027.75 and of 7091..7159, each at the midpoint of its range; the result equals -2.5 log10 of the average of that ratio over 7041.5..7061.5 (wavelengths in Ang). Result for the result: -0.02 mag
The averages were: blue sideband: 12.1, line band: 12.2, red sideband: 11.7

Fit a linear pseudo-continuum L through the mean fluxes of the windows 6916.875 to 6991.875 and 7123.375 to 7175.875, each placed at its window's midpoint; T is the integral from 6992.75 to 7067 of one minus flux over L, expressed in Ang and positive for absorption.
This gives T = -1.34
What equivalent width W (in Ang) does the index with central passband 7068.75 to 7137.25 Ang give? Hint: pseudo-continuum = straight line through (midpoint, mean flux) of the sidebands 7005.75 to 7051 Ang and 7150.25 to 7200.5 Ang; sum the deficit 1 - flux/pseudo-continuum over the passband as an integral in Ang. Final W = 0.1 Ang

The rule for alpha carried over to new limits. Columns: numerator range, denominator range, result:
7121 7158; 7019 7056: 0.95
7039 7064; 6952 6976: 0.99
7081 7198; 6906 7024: 0.96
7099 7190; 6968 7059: 0.96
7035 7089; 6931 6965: 0.98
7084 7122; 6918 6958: 0.97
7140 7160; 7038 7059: 0.94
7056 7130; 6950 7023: 0.98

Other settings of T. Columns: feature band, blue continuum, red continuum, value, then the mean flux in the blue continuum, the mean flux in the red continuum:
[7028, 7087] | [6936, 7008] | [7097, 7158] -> -0.8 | 12.1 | 11.7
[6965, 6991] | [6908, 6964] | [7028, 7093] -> 0.2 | 12.2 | 12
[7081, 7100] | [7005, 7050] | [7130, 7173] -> 0.1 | 12.1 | 11.5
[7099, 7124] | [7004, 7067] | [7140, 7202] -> -0.2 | 12.1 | 11.5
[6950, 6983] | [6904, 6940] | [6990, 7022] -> 0.0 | 12.1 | 12.1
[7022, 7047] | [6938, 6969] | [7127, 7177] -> -0.3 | 12.2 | 11.5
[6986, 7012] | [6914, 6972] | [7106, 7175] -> -0.4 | 12.2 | 11.6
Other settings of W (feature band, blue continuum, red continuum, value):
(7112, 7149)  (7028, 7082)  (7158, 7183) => 0.31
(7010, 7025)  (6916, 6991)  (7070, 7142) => -0.16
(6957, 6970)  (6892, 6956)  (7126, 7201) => -0.20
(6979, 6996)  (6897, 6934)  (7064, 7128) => -0.02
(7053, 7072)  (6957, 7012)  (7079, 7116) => -0.12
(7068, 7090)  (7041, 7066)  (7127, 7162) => 0.19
